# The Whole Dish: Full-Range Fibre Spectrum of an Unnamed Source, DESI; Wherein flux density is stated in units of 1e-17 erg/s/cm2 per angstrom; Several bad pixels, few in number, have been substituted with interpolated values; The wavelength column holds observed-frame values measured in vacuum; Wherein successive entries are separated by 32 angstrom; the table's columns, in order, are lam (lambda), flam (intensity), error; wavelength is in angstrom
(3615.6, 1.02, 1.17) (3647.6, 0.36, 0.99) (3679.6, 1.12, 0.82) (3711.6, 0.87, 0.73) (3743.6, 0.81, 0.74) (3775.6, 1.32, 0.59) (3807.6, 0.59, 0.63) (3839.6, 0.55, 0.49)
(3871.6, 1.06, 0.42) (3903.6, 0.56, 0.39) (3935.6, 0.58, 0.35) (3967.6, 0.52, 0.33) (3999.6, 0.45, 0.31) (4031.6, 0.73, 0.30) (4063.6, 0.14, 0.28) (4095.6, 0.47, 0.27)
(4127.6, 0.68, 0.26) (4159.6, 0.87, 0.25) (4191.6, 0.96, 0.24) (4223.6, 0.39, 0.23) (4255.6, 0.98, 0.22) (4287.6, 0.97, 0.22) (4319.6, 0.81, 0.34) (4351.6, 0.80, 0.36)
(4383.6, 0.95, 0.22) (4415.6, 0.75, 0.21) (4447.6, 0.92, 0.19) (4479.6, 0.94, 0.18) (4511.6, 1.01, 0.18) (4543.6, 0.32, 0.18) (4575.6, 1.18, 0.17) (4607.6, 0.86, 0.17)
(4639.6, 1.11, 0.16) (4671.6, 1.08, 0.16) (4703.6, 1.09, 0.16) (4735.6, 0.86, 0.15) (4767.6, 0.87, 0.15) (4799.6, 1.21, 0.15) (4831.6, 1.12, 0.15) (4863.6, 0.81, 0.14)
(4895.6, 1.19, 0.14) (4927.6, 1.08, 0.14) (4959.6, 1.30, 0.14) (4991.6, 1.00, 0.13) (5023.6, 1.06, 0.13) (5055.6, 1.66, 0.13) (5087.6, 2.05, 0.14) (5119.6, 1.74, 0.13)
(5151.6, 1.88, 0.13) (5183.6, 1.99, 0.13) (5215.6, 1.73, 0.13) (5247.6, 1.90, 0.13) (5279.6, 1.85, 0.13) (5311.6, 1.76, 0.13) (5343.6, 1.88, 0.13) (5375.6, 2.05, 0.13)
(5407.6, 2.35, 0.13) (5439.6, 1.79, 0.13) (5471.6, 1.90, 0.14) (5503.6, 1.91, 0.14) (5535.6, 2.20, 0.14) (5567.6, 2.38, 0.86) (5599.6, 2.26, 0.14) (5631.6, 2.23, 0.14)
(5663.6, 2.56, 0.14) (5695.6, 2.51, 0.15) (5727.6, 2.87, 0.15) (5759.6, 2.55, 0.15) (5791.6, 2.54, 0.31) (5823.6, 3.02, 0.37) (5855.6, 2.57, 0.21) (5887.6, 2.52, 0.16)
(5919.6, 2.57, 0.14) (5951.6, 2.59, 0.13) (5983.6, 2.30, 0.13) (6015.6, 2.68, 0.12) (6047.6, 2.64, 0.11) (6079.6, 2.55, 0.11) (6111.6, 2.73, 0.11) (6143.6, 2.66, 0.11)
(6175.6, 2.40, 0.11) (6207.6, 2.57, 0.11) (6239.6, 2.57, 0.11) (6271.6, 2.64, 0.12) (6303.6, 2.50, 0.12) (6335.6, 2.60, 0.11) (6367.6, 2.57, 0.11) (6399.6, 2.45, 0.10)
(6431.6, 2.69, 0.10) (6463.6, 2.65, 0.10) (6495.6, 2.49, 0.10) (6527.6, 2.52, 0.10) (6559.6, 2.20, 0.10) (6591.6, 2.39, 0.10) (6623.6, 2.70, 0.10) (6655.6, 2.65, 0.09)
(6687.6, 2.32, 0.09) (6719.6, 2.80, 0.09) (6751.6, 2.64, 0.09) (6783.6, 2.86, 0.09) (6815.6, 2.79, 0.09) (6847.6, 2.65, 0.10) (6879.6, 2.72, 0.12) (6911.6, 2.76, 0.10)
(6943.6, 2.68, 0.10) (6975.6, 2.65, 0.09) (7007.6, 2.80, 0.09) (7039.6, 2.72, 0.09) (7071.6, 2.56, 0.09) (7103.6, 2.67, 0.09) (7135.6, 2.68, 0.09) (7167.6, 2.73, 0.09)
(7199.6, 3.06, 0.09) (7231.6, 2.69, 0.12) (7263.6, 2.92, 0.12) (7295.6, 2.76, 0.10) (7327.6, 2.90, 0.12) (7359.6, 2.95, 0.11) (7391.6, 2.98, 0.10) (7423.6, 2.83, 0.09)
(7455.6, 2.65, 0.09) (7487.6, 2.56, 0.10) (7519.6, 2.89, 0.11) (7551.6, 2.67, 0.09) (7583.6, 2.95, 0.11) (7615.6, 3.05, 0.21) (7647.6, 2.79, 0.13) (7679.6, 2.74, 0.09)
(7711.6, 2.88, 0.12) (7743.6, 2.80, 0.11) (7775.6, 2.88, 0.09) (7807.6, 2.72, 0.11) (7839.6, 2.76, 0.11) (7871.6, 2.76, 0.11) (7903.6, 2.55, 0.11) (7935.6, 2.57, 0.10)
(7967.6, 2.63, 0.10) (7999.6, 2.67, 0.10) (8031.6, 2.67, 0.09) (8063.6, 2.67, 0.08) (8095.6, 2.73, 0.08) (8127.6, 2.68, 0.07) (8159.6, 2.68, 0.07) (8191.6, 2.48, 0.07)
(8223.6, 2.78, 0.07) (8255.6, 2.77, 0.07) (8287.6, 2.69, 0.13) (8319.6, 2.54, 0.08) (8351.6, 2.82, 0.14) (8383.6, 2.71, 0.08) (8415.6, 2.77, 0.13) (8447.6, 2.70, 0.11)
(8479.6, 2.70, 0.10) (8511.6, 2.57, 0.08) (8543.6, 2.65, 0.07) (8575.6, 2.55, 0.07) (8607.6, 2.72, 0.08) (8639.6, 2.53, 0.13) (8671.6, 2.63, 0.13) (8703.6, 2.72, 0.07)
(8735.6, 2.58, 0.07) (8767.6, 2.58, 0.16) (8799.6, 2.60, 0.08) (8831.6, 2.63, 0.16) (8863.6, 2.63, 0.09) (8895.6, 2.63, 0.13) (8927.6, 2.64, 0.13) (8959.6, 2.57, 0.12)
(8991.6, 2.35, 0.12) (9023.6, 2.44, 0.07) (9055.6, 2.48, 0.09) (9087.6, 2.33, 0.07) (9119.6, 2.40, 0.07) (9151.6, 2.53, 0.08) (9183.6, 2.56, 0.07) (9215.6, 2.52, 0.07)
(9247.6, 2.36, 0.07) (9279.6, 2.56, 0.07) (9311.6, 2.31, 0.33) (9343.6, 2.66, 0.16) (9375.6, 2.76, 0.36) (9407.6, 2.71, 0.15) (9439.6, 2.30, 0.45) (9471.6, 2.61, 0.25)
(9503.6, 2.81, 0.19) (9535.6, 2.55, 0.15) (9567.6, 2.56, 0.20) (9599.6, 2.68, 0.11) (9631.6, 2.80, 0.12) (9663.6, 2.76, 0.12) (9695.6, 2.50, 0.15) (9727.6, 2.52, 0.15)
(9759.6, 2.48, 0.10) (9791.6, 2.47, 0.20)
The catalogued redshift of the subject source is 0.268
